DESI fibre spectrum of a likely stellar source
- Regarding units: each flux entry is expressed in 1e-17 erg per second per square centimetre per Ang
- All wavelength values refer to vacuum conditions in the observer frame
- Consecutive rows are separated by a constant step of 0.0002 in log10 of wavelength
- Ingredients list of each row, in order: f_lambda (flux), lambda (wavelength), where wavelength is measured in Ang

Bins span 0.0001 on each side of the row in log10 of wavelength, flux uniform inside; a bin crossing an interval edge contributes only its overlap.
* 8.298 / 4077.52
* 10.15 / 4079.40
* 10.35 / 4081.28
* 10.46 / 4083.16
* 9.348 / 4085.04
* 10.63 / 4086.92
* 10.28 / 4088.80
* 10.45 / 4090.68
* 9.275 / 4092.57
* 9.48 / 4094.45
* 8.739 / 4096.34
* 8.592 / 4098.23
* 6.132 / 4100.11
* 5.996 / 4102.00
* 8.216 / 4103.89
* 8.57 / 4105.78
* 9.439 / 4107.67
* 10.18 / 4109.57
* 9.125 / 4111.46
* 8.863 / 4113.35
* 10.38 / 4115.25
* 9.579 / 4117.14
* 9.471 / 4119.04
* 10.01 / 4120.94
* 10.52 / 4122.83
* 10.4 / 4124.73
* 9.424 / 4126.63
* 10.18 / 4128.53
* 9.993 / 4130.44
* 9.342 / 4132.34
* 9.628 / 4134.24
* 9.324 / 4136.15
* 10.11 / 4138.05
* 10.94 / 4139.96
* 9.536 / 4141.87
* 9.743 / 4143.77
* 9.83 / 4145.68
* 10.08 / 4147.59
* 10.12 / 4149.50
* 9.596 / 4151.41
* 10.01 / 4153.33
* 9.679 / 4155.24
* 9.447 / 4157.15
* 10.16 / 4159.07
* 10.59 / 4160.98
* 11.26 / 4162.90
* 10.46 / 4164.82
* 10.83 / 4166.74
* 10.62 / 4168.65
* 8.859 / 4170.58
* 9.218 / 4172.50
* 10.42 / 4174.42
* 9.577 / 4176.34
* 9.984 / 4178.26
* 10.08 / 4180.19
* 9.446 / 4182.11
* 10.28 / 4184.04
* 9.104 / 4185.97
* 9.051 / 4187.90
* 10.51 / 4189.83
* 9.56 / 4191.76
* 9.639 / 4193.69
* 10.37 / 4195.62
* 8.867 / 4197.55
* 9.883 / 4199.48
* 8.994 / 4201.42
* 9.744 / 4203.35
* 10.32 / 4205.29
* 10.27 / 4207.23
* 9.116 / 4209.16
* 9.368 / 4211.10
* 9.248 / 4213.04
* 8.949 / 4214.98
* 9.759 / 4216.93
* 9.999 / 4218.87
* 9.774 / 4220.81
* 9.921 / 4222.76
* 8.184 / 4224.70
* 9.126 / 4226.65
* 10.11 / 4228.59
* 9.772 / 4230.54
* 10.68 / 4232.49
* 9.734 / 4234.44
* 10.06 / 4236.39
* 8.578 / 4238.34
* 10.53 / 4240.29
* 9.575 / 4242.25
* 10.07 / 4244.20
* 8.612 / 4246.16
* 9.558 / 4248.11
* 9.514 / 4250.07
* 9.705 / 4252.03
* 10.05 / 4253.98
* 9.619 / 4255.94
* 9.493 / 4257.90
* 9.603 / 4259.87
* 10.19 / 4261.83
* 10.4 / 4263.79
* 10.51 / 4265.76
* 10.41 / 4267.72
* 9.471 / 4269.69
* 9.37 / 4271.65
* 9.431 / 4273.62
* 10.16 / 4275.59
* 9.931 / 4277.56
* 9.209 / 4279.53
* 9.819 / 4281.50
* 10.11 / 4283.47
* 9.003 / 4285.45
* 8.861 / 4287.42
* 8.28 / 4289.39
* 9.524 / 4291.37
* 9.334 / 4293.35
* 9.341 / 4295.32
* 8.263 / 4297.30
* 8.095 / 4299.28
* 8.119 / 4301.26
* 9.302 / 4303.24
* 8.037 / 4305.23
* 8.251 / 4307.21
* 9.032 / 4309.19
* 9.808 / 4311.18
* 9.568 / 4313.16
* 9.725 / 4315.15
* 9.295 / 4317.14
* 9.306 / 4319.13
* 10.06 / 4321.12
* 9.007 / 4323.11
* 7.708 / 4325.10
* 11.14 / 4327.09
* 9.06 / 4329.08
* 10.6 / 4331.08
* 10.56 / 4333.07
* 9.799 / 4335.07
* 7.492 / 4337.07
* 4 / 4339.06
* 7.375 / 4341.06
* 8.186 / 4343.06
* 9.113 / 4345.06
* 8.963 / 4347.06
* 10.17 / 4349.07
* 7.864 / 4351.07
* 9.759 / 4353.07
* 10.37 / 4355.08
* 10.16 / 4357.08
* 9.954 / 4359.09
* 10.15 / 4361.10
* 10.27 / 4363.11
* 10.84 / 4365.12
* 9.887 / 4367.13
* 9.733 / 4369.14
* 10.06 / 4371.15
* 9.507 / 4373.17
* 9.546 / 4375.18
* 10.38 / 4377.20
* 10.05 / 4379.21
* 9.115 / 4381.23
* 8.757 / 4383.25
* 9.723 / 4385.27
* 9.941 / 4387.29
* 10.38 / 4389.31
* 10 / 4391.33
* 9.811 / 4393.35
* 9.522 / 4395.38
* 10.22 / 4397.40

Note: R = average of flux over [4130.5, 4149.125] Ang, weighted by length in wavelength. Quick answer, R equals 9.86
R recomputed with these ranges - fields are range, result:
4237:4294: 9.62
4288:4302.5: 8.73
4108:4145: 9.82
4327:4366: 9.24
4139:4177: 10.1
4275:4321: 9.15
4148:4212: 9.86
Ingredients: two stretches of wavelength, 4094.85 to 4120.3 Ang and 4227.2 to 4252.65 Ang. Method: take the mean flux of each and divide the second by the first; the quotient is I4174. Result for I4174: 1.1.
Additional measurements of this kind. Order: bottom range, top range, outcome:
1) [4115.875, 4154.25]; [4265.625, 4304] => 0.94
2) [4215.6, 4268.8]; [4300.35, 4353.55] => 0.92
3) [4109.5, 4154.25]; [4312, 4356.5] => 0.92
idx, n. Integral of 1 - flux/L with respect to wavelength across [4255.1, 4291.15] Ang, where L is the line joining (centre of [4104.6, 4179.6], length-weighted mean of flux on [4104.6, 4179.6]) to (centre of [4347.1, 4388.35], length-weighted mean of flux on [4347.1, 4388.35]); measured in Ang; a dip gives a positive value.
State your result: 0.63 Ang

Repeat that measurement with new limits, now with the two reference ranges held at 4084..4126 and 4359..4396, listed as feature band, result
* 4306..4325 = 1.0 Ang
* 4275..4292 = 0.4 Ang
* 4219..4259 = -0.3 Ang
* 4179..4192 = -0.4 Ang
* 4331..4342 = 1.9 Ang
